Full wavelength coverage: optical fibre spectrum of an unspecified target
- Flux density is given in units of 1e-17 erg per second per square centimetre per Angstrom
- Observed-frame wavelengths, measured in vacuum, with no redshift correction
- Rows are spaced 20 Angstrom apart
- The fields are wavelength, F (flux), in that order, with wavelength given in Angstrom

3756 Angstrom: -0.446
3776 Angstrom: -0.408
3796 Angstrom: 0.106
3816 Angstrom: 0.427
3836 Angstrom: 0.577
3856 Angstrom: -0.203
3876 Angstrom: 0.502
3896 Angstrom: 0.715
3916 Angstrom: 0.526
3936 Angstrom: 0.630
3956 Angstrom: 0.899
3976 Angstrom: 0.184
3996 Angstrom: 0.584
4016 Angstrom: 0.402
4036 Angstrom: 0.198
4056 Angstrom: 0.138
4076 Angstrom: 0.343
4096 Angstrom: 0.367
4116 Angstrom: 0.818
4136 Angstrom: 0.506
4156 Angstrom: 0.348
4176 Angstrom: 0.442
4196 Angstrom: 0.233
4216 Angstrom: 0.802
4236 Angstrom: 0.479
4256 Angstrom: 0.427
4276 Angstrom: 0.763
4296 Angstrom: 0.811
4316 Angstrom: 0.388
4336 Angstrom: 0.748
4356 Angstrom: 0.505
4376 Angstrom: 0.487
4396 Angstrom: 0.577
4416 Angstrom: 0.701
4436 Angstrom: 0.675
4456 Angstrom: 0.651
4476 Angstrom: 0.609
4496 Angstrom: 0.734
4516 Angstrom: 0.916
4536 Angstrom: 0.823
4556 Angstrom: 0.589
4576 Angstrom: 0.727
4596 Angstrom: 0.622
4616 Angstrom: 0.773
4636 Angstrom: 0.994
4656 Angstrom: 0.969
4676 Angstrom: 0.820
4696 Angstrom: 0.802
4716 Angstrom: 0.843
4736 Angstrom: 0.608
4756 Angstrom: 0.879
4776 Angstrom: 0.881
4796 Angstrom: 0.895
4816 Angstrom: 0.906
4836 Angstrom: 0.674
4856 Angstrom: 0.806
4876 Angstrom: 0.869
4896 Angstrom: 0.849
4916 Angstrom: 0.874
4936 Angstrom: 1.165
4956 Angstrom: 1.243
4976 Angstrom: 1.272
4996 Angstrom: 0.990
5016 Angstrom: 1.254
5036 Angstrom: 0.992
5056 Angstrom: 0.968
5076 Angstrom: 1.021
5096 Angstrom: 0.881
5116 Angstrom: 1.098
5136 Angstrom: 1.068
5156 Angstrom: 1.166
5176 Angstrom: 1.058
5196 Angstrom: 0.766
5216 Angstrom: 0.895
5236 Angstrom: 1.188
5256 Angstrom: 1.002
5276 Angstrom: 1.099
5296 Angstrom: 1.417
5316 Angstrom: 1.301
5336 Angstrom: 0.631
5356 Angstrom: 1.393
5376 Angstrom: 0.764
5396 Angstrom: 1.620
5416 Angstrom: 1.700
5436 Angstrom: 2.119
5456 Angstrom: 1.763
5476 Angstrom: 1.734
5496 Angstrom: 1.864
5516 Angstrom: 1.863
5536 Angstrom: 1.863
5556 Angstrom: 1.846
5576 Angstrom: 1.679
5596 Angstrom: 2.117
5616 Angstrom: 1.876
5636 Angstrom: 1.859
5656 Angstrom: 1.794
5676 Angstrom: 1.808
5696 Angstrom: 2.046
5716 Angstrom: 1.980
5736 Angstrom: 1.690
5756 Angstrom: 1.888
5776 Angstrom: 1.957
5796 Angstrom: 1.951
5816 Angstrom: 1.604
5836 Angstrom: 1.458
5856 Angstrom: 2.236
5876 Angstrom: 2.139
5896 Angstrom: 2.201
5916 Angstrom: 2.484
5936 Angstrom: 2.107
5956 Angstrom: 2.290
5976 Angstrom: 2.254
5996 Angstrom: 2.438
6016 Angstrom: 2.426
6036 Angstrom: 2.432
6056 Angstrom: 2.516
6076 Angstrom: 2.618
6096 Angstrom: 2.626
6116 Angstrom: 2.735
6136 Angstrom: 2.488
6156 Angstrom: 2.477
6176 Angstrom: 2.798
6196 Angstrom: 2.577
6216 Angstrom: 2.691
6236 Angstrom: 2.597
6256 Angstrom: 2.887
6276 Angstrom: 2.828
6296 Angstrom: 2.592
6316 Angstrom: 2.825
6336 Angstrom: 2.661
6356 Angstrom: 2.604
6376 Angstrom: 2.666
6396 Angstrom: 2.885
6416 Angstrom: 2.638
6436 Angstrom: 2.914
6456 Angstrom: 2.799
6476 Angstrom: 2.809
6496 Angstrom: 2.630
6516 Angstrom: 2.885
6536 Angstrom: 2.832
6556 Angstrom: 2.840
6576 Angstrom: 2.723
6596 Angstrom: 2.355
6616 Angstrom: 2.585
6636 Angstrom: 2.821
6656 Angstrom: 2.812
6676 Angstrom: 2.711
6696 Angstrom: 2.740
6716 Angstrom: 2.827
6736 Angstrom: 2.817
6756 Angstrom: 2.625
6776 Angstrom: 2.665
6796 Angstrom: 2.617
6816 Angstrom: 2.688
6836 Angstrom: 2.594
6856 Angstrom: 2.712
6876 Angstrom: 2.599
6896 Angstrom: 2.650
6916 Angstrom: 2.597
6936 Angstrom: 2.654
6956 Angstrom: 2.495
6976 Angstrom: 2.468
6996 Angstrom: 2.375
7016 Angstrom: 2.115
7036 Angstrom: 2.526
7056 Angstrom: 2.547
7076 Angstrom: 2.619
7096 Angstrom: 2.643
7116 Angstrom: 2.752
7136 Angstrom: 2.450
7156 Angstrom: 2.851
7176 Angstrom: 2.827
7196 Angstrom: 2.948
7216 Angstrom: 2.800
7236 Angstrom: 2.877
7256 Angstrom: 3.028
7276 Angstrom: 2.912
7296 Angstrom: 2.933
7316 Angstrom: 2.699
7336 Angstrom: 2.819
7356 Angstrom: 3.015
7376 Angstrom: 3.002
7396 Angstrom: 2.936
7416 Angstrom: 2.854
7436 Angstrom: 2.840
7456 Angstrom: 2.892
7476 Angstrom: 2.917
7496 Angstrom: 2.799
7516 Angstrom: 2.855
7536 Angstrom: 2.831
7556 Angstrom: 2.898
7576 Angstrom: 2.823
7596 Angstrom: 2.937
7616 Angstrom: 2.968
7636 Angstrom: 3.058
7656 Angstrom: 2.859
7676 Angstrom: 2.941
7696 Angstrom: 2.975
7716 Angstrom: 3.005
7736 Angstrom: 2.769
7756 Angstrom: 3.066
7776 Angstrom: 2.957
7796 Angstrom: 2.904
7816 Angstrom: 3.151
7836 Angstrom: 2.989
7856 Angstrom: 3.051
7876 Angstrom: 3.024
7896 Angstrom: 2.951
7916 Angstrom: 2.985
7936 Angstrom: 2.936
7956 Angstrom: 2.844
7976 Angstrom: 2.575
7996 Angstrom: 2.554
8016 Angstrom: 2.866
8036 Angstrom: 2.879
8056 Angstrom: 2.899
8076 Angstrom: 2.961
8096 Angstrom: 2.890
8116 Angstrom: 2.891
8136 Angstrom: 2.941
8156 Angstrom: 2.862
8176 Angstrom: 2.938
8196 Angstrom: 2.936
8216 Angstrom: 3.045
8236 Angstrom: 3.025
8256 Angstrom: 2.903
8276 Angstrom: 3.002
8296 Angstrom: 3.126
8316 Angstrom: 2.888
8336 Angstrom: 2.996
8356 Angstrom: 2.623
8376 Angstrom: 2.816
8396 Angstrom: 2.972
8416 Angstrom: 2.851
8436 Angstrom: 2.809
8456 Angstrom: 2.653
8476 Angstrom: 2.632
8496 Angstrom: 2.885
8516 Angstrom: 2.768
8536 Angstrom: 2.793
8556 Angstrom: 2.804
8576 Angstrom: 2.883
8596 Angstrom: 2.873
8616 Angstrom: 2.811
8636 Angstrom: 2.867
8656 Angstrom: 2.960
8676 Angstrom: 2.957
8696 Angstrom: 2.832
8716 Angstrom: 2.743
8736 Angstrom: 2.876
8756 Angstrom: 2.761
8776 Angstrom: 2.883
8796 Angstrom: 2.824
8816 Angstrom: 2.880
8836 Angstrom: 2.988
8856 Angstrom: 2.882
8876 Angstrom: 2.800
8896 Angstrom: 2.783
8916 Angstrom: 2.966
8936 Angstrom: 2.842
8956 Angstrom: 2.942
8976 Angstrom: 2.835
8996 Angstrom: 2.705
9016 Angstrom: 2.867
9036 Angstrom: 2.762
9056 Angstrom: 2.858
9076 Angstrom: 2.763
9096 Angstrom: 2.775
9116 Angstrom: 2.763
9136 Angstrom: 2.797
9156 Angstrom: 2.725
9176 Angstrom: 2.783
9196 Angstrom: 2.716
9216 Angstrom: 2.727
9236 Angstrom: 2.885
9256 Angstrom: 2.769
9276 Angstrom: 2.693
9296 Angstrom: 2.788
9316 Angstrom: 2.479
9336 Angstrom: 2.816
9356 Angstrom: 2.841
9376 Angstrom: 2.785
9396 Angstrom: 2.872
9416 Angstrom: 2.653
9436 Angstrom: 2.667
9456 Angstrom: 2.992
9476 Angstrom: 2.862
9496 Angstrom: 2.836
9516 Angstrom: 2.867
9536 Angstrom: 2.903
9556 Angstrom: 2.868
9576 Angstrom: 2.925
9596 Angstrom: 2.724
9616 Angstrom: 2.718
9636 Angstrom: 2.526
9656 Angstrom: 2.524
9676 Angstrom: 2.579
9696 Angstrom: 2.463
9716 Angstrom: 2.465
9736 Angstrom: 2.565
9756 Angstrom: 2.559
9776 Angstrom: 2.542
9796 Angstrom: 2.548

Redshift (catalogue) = 0.35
